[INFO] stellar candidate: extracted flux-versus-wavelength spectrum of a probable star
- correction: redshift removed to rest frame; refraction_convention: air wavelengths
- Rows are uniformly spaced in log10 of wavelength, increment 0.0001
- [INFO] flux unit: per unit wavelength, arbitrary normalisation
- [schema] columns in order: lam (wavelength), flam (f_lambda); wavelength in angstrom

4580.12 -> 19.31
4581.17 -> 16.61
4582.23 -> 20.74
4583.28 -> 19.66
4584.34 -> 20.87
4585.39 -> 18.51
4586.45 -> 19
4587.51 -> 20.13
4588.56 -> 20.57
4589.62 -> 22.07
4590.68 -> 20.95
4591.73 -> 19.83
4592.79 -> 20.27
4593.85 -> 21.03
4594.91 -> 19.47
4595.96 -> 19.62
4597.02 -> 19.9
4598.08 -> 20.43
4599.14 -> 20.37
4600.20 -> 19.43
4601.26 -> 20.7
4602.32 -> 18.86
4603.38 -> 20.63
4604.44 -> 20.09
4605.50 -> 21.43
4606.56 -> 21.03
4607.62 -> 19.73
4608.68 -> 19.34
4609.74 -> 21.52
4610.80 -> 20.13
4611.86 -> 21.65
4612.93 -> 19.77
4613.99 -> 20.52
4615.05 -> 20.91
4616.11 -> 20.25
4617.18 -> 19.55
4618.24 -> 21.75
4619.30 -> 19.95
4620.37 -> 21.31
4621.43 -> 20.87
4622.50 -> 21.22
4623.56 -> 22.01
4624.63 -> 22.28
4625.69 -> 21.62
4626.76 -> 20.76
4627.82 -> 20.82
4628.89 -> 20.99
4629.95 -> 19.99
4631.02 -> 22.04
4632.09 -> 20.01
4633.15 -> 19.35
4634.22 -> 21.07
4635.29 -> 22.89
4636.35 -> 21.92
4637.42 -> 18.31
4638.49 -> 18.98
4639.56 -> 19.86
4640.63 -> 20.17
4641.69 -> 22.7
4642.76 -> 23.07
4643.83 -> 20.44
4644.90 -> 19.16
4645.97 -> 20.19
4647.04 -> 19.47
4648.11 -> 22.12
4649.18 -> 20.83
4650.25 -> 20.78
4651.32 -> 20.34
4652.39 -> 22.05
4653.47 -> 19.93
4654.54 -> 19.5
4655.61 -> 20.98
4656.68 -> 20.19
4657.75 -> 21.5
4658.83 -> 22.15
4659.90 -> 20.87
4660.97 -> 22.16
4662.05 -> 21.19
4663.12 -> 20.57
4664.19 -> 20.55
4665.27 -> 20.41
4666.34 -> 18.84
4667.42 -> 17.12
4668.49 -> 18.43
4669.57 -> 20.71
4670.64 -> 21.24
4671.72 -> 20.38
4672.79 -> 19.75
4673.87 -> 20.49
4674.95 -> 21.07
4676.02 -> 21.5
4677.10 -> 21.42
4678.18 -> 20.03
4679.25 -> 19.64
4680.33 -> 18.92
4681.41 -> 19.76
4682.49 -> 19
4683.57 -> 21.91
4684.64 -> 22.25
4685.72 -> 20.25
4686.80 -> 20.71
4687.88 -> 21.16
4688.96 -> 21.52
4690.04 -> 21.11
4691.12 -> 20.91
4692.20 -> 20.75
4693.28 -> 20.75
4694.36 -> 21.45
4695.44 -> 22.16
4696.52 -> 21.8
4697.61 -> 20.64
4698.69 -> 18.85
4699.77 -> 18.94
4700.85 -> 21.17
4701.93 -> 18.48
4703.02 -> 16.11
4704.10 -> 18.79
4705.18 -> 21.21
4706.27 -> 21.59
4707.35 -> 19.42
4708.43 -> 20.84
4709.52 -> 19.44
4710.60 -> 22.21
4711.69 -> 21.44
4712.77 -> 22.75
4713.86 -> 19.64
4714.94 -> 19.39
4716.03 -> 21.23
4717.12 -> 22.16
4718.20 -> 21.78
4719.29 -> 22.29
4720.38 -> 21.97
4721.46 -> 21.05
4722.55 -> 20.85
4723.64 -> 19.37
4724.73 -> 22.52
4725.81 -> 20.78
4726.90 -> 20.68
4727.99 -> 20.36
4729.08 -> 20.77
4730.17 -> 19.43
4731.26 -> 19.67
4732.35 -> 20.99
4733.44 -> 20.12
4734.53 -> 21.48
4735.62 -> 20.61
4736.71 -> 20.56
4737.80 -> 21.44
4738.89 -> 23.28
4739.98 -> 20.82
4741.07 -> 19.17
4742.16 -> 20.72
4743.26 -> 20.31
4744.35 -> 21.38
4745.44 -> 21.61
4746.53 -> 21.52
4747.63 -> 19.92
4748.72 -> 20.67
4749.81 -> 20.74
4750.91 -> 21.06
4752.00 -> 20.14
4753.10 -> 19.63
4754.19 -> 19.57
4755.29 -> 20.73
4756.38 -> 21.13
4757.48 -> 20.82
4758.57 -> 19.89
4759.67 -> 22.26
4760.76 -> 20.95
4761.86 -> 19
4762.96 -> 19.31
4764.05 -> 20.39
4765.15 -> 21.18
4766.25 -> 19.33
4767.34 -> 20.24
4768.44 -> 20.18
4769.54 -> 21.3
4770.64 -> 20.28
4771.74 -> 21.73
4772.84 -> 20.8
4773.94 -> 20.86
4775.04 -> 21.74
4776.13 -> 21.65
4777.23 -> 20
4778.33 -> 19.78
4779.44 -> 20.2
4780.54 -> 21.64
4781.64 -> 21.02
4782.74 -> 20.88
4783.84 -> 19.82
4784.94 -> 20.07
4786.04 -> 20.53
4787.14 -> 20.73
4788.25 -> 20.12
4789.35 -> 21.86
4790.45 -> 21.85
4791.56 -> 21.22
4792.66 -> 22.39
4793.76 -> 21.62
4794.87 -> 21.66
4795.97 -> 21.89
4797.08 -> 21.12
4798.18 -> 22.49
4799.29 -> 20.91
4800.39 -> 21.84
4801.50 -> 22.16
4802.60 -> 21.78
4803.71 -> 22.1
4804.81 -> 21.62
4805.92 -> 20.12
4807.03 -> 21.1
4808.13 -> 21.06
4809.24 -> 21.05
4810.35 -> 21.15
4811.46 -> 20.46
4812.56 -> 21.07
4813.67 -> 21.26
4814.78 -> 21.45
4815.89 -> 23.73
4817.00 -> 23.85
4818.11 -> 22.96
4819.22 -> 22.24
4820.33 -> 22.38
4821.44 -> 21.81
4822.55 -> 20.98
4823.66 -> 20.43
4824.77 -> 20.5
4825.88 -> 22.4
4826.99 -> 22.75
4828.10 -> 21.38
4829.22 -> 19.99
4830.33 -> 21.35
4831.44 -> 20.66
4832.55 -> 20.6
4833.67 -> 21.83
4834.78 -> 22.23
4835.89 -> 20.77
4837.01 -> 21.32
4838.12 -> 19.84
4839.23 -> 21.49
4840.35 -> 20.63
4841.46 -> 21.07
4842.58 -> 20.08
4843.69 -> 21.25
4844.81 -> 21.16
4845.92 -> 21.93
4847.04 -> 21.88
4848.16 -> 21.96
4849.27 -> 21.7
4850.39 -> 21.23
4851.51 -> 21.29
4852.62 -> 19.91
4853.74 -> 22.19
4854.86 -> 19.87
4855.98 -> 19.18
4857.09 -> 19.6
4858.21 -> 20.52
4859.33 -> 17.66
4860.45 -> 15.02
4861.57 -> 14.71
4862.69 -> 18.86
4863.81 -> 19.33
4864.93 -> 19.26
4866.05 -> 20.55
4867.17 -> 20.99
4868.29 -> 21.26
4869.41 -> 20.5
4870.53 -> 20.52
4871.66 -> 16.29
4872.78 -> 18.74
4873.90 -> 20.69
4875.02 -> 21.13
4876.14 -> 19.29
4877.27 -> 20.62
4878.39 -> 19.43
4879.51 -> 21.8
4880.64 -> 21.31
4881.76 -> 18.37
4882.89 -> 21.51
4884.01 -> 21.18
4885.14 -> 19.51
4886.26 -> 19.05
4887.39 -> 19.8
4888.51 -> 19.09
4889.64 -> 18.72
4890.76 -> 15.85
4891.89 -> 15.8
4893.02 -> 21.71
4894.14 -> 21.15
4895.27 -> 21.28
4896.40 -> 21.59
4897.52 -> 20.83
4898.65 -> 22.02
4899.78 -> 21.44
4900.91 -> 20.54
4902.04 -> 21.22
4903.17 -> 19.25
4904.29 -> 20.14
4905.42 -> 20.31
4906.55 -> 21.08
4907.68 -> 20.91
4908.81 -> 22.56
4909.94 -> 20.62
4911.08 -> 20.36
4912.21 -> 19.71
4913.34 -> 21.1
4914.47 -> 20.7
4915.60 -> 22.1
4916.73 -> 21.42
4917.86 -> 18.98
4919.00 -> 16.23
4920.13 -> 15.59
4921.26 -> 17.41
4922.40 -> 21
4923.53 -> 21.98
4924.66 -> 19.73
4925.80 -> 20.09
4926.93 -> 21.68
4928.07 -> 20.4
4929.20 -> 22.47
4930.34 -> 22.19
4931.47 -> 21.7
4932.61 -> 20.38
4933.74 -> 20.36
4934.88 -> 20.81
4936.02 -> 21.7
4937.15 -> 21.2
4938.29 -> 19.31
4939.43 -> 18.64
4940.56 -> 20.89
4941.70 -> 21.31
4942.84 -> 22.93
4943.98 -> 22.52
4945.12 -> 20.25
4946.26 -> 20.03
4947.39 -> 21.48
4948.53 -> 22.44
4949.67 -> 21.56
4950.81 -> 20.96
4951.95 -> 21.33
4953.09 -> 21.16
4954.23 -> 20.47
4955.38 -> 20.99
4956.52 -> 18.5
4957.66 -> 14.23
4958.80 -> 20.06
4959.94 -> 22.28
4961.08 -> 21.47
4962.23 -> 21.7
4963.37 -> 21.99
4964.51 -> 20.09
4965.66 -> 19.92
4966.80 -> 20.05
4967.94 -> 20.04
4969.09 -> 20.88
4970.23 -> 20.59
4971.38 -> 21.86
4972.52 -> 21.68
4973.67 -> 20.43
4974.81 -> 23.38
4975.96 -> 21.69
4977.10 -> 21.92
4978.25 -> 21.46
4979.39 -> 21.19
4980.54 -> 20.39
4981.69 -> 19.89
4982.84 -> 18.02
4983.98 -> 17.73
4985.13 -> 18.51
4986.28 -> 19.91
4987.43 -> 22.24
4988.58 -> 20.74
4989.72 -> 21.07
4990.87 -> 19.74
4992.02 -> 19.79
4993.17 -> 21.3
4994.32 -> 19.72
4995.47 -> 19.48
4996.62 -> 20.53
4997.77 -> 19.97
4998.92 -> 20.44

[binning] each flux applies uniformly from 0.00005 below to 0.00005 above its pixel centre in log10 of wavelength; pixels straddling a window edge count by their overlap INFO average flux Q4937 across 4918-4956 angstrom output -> 20.6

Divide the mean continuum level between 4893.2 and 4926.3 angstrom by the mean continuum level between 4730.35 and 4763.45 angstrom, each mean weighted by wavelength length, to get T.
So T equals 1.0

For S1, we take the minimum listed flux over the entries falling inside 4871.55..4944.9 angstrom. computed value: 15.59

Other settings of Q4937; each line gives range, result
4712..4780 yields 20.7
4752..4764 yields 20.3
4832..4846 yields 21.1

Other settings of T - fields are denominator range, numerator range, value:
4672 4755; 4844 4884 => 0.97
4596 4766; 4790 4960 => 1.00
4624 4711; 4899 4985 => 1.00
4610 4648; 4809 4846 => 1.03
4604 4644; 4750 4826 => 1.01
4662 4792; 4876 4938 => 0.99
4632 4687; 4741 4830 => 1.03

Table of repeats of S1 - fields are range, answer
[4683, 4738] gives 16.11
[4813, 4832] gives 19.99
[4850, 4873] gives 14.71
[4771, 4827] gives 19.78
